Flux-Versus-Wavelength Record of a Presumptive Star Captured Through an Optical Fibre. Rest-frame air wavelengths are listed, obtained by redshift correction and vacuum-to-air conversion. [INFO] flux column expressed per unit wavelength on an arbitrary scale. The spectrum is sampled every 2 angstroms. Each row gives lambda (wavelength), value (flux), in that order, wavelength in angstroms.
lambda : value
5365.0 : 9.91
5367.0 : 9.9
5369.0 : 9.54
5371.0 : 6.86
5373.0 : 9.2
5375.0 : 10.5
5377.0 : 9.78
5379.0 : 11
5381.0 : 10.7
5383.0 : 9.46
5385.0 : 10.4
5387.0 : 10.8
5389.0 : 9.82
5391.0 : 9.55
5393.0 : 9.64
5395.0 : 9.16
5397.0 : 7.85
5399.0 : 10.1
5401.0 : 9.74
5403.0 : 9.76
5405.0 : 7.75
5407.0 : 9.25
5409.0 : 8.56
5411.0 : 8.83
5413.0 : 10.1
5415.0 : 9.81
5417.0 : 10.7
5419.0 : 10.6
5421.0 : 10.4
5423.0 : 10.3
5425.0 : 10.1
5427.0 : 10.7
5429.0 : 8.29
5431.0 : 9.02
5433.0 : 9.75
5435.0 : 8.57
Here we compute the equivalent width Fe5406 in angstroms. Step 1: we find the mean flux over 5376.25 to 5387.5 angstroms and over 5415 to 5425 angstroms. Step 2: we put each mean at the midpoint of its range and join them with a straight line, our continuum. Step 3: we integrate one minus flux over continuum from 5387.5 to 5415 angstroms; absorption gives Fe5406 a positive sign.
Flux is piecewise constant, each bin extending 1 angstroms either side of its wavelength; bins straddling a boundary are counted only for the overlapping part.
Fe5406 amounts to 2.9 angstroms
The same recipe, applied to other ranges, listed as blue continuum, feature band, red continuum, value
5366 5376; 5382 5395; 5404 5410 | -1.5 angstroms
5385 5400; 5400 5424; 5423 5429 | 0.5 angstroms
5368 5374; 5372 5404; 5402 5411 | -4.3 angstroms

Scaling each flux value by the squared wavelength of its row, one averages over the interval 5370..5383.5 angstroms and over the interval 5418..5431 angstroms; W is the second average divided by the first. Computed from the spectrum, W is 1.1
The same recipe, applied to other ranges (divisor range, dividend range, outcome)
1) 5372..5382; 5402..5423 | 0.95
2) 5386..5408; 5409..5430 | 1.06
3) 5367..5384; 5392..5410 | 0.95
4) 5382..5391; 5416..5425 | 1.05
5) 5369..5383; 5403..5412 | 0.91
